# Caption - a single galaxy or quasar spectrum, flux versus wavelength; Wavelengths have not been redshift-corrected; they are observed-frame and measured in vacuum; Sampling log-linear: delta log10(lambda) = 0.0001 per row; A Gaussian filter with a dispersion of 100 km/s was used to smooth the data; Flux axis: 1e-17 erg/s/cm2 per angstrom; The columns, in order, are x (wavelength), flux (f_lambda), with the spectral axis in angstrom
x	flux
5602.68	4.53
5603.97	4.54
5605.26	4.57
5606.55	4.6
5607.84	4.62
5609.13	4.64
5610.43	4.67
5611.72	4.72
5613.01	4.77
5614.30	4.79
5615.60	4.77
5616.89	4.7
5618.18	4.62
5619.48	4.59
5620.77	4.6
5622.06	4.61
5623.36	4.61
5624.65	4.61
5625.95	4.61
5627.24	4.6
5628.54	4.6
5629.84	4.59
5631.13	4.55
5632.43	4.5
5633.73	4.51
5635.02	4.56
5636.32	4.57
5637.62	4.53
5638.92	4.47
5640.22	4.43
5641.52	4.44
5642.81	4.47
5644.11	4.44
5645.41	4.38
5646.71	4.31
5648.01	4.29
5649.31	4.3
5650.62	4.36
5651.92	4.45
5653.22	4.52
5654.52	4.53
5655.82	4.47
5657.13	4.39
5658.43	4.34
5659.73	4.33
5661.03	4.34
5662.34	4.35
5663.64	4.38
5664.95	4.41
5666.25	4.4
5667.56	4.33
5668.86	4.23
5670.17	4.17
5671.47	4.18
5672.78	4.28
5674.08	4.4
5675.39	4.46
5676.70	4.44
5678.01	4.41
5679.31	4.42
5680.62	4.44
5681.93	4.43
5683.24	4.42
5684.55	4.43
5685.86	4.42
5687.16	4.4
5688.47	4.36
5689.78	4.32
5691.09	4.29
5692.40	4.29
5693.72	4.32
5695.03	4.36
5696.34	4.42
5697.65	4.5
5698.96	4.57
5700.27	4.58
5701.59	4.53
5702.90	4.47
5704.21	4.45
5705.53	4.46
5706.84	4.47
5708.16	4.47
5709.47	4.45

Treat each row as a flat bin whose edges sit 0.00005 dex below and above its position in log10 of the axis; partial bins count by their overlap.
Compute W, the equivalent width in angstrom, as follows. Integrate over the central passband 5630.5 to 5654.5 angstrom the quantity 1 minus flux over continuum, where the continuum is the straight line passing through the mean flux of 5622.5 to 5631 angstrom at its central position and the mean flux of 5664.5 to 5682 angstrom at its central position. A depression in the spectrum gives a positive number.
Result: 0.35 angstrom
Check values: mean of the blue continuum 4.6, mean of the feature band 4.45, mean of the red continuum 4.35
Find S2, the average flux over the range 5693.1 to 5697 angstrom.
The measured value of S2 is 4.37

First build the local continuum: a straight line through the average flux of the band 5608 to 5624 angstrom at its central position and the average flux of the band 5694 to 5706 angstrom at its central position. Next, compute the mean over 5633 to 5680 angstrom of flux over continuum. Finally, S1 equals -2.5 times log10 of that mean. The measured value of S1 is 0.044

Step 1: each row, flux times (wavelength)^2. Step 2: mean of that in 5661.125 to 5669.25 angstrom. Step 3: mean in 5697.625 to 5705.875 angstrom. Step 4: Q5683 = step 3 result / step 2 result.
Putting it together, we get 1.0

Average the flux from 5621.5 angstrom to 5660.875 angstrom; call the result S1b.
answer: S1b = 4.48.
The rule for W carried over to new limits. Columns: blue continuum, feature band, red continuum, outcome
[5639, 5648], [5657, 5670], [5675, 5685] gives 0.2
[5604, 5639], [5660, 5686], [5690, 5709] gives 0.8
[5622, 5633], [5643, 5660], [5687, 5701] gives 0.5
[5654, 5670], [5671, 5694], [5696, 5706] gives 0.3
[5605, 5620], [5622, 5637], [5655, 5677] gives 0.0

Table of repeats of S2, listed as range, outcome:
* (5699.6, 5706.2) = 4.5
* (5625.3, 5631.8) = 4.59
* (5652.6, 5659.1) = 4.45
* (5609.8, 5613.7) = 4.73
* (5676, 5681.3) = 4.43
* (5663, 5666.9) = 4.4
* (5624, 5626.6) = 4.62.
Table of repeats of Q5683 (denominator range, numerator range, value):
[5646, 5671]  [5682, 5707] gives 1.03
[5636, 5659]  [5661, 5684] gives 0.99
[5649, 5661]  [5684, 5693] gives 1.00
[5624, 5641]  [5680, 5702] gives 0.99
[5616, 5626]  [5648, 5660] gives 0.96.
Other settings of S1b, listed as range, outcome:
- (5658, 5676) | 4.33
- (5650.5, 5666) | 4.41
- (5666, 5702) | 4.38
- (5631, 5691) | 4.4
